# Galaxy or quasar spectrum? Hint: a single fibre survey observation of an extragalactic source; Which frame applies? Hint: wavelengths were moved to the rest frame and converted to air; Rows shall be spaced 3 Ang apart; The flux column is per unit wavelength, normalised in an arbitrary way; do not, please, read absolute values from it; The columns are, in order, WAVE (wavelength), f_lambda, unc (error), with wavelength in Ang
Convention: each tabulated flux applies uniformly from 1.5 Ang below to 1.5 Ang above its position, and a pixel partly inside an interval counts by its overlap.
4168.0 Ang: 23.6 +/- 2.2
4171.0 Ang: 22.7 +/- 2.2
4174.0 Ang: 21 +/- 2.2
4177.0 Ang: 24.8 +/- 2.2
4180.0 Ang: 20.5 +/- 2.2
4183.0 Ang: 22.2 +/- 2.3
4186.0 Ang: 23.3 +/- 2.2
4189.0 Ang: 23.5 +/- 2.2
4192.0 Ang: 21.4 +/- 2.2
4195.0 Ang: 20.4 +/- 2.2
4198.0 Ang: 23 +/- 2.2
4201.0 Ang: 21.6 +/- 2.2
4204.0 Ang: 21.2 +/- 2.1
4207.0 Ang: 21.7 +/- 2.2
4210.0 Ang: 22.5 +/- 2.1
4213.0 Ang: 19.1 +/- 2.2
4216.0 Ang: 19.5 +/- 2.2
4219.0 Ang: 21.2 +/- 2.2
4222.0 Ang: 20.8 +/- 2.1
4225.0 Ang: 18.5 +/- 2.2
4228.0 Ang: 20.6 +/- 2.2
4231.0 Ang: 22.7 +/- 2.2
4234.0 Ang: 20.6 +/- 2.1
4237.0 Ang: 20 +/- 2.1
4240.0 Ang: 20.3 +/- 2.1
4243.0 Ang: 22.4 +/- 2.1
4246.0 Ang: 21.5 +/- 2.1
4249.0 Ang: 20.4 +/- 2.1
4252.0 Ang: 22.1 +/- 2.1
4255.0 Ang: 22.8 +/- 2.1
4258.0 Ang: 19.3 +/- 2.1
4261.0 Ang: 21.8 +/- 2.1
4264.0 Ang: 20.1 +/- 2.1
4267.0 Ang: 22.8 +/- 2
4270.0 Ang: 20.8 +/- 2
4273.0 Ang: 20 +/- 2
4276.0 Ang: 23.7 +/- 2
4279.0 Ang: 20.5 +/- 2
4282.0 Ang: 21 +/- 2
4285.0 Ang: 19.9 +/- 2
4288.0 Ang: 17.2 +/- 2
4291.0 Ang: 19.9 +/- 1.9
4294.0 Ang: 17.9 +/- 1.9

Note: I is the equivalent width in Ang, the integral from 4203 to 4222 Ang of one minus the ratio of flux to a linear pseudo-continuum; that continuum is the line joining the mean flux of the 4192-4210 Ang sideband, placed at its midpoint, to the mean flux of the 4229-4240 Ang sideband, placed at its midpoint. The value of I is 0.5 Ang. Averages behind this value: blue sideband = 21.6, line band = 20.9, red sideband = 21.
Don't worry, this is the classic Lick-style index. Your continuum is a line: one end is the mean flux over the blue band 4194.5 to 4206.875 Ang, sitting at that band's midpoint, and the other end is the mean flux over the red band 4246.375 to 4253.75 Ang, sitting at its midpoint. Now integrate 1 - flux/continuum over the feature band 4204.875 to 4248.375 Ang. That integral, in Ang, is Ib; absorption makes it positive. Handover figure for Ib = 1.4 Ang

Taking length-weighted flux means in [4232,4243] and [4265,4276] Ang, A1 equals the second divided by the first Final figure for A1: 1.0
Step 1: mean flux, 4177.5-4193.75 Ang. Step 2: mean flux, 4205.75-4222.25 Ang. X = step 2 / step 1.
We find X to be 0.93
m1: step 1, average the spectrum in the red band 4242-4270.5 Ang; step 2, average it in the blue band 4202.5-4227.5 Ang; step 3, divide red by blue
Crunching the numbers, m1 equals 1.0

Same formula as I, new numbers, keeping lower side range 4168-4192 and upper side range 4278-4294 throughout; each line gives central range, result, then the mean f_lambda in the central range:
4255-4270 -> -0.7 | 21.2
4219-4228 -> 0.5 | 20.1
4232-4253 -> -0.3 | 21.1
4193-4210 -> 0.2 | 21.7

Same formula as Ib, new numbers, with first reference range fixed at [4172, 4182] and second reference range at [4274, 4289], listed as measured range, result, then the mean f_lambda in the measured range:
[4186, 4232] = 0.9 Ang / 21.2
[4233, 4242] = 0.3 Ang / 20.4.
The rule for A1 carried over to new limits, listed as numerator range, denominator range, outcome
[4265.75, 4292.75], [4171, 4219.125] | 0.95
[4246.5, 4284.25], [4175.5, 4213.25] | 0.96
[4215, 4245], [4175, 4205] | 0.93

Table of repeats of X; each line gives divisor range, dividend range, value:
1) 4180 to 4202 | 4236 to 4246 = 0.95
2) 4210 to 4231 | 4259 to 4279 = 1.05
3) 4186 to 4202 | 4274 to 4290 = 0.92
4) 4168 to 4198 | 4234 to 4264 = 0.95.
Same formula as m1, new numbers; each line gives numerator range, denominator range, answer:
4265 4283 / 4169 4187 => 0.96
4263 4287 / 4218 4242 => 1.02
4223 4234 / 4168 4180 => 0.91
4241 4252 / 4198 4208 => 0.99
